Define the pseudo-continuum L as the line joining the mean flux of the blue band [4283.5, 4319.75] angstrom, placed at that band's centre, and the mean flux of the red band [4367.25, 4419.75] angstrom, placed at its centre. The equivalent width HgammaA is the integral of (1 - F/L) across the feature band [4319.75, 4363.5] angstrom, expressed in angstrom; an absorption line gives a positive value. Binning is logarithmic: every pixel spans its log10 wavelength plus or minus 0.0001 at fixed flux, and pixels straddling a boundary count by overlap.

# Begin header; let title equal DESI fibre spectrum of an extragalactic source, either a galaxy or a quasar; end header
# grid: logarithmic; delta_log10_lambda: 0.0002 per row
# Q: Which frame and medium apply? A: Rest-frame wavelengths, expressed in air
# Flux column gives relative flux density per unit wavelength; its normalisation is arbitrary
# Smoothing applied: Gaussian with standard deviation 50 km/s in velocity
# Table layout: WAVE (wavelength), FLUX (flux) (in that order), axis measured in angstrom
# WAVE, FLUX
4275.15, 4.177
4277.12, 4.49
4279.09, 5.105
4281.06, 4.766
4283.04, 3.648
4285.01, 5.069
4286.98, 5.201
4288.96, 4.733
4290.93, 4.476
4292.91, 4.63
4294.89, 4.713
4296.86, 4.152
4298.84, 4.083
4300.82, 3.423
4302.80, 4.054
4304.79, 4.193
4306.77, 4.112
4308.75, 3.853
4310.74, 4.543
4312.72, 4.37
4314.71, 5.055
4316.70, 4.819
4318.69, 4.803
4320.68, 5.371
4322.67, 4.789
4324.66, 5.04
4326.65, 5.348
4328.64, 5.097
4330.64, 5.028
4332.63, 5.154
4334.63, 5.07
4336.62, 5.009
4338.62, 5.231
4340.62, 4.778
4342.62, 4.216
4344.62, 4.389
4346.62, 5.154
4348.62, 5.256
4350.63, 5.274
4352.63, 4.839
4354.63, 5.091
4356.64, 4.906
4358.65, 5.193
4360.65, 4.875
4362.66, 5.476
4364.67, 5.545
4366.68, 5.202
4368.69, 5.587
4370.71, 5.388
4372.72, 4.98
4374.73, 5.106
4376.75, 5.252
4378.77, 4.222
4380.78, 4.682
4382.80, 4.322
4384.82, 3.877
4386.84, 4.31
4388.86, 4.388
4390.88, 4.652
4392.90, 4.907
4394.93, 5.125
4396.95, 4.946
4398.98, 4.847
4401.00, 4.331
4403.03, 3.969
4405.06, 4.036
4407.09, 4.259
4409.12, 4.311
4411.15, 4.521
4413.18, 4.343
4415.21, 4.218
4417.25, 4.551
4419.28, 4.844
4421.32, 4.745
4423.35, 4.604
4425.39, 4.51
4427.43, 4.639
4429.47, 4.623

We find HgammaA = -4.9 angstrom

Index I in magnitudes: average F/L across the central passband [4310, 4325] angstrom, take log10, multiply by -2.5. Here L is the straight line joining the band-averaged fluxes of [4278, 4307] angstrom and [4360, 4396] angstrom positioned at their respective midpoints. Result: -0.06 mag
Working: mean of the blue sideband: 4.43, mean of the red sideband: 4.88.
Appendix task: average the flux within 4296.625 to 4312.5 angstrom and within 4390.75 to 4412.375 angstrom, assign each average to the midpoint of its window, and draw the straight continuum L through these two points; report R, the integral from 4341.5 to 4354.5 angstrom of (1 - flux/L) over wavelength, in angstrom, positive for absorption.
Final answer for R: -1.8 angstrom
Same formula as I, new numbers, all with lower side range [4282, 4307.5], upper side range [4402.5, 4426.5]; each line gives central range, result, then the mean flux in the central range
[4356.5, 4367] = -0.19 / 5.23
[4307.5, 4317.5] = -0.04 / 4.51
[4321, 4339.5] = -0.17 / 5.1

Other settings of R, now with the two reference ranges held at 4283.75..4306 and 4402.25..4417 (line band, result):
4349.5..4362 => -2.1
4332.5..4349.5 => -2.1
